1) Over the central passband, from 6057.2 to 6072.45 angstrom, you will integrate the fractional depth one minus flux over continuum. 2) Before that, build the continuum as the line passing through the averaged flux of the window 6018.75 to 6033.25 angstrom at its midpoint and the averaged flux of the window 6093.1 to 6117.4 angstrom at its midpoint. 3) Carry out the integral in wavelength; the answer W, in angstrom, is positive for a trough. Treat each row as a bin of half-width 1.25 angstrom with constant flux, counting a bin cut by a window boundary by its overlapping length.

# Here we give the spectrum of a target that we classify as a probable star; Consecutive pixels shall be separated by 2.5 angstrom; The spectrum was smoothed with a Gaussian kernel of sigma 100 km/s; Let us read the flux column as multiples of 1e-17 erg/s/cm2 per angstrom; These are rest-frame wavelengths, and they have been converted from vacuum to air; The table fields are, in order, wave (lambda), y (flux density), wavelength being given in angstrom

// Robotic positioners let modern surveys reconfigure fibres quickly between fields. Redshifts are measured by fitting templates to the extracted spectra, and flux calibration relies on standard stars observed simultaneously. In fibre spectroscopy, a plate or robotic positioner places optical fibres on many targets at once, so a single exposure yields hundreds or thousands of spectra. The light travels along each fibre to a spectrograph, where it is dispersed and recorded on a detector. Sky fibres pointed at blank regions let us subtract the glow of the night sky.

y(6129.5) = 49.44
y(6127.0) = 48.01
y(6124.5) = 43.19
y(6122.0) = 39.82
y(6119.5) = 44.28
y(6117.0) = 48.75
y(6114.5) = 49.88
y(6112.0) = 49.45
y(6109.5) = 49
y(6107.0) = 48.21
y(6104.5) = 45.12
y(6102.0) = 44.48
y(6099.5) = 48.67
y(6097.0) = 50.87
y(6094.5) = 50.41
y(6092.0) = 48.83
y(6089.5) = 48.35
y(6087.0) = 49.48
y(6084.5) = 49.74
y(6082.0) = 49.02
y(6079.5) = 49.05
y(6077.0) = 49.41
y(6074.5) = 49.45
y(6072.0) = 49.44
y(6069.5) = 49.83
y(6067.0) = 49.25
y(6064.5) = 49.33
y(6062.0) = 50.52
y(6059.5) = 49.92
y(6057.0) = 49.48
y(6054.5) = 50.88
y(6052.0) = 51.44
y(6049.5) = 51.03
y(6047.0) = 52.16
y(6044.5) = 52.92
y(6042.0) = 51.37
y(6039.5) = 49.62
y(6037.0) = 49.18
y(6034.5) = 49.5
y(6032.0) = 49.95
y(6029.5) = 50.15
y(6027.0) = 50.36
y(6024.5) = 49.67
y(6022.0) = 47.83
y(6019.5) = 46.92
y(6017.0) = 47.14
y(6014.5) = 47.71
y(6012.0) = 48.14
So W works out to -0.27 angstrom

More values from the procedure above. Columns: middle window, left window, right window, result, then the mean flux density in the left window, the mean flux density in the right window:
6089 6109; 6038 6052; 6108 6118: 0.63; 51.4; 49.3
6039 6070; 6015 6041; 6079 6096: -0.94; 49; 49.3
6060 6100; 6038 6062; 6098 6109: -0.70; 50.9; 46.9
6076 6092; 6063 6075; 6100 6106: -0.49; 49.5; 45.4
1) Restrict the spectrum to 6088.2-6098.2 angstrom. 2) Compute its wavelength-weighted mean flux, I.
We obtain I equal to 49.6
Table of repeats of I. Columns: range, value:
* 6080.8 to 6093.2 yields 49.1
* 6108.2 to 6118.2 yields 49.3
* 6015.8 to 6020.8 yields 47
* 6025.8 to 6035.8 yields 50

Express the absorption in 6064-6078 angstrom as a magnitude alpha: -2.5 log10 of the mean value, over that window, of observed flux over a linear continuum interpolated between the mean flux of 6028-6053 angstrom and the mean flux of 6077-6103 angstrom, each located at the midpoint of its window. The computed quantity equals 0.00 mag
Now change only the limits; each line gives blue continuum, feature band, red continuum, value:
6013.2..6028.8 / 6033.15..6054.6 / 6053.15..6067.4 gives -0.04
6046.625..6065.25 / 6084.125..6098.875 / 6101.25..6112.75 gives -0.03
